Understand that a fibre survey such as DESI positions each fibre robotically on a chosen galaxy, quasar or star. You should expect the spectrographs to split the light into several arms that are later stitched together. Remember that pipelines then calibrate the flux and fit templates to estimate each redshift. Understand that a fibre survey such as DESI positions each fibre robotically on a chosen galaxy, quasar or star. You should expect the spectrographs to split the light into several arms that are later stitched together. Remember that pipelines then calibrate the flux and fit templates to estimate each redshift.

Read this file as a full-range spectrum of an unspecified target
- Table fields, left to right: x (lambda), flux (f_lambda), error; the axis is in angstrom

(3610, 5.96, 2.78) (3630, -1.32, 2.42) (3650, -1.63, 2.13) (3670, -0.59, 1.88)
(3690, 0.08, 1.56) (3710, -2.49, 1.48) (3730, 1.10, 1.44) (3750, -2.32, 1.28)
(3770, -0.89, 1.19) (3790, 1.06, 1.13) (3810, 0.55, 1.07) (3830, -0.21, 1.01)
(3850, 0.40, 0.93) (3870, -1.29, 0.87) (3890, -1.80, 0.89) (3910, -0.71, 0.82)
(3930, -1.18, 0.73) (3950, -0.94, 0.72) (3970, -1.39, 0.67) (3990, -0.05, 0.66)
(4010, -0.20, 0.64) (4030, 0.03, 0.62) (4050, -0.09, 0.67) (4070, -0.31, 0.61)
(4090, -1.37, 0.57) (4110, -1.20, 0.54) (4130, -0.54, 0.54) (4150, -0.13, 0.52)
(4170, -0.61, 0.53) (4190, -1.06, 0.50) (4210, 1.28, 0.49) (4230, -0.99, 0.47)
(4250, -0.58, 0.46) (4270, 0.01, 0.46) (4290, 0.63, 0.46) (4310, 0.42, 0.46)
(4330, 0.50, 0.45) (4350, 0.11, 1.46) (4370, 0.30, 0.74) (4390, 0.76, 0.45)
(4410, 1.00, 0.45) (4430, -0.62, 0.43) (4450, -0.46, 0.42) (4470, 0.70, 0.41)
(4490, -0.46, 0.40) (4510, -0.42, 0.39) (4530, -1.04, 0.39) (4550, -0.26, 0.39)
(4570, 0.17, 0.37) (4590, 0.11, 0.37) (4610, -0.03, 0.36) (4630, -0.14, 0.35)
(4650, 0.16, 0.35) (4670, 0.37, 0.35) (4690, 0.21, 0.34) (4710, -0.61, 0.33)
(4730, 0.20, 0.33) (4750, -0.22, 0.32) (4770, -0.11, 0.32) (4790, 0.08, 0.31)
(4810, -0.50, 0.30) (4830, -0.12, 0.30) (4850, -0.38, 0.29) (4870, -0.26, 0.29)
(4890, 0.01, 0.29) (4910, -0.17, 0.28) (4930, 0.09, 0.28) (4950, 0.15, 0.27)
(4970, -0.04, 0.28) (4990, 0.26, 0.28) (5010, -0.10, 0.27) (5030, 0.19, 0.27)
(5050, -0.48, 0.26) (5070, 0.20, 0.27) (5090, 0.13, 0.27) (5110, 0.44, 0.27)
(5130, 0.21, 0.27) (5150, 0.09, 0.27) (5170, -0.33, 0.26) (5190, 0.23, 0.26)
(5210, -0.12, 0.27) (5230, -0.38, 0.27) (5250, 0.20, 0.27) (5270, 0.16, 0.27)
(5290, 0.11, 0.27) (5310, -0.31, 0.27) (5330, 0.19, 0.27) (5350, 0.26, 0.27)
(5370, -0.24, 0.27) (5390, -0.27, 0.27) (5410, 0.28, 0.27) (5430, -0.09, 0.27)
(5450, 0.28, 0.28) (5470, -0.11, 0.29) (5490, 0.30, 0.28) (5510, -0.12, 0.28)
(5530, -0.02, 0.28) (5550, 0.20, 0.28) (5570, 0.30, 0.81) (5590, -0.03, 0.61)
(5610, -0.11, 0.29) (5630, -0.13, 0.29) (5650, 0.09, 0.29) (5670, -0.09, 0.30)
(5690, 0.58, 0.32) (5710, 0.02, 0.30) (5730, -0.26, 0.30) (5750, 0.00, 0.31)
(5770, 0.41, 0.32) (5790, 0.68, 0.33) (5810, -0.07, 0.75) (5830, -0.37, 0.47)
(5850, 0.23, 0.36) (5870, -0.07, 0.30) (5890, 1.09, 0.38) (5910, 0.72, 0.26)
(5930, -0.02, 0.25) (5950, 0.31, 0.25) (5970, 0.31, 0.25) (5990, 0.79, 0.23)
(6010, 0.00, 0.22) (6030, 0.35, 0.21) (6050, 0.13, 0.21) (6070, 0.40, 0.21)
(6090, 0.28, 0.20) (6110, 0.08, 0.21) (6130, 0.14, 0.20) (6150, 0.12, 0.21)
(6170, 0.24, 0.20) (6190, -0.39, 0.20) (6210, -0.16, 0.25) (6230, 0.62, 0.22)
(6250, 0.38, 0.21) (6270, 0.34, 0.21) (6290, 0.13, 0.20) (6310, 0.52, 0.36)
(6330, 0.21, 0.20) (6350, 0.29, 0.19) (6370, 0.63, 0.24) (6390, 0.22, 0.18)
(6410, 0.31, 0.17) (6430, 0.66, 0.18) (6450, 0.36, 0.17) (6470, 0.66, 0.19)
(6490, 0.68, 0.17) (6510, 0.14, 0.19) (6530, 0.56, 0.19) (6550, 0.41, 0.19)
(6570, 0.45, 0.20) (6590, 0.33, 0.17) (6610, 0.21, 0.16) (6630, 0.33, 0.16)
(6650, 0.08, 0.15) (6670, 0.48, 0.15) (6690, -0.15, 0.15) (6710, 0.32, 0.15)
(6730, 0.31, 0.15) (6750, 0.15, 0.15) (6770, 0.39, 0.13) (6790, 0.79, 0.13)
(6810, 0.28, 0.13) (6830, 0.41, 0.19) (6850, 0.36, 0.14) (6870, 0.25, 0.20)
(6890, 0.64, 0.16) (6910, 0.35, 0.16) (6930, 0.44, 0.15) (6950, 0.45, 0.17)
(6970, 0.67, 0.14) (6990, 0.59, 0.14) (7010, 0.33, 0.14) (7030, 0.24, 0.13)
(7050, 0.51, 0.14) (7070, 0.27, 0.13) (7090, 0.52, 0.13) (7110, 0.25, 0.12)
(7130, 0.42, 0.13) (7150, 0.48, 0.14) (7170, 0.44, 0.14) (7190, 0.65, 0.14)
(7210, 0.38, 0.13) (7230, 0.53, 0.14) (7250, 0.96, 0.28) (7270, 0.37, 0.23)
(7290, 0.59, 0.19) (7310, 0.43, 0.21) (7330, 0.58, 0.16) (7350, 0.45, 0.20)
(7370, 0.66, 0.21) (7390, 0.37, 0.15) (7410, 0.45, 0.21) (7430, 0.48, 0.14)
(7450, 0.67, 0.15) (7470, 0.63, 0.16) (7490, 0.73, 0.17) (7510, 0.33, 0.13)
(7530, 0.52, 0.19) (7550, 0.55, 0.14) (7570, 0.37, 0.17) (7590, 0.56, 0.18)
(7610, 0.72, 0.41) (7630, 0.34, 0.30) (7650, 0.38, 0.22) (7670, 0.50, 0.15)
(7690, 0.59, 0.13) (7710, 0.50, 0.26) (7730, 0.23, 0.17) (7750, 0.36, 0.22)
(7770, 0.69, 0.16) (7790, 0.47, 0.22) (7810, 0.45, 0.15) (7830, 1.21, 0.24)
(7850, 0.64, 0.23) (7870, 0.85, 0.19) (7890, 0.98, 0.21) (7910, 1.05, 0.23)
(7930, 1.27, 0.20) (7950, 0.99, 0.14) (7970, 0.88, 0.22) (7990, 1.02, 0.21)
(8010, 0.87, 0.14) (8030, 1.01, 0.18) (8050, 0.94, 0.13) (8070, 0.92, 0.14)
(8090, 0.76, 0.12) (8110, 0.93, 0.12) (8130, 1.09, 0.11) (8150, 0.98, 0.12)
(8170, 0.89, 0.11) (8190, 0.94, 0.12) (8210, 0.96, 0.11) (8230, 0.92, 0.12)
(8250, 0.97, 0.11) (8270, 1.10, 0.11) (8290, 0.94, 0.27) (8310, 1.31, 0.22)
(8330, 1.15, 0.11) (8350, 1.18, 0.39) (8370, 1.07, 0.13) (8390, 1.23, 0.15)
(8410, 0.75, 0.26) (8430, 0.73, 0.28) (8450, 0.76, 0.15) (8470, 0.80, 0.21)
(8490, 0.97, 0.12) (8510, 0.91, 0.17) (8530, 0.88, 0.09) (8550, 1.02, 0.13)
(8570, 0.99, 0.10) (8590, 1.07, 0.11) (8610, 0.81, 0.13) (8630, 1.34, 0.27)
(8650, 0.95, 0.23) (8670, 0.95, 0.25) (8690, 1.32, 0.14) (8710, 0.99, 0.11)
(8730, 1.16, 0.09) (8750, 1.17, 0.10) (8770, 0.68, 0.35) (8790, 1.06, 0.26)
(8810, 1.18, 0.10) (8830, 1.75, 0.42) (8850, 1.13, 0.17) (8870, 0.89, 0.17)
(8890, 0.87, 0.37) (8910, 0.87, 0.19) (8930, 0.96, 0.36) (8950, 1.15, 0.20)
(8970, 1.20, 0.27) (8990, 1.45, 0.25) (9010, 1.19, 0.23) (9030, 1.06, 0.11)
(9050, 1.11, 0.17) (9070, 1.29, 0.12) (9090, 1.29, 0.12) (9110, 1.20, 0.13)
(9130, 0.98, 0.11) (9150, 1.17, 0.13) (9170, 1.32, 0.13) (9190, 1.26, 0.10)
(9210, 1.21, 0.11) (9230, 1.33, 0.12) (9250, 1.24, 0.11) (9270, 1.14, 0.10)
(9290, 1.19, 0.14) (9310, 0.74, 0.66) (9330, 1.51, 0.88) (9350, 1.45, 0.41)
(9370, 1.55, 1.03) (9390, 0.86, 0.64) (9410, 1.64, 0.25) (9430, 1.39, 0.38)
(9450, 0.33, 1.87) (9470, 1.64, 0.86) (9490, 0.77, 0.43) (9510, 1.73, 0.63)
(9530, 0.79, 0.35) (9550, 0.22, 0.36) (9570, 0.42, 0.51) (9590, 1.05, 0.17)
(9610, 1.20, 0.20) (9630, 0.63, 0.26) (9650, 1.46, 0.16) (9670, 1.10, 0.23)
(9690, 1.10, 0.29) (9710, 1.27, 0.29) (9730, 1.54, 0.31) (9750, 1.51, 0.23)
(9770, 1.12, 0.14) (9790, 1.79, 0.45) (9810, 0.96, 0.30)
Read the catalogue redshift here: 0.965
